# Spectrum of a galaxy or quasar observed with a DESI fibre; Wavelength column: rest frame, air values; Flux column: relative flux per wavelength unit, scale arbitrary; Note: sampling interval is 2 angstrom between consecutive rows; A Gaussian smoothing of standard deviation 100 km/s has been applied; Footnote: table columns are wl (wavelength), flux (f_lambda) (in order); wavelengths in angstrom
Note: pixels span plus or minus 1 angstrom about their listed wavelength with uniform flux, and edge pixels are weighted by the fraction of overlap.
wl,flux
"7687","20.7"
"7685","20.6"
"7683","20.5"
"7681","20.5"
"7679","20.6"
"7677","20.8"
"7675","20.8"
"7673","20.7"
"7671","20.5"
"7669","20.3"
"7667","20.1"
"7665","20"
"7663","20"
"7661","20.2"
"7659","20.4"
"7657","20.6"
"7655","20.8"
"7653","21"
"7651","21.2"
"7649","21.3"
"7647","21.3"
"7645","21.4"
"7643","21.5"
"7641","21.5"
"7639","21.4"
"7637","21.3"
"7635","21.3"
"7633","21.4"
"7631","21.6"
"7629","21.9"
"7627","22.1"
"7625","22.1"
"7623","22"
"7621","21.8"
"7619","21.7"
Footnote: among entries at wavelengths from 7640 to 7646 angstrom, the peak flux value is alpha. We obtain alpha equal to 21.5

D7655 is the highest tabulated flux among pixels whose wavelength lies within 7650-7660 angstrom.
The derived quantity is 21.2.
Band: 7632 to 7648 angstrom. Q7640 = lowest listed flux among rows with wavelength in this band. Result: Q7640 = 21.3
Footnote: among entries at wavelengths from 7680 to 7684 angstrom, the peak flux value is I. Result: 20.5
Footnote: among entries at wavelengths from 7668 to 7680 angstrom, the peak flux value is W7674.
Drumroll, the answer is 20.8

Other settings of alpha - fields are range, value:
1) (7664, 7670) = 20.3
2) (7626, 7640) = 22.1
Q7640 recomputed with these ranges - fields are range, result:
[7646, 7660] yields 20.4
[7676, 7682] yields 20.5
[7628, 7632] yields 21.6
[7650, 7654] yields 21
